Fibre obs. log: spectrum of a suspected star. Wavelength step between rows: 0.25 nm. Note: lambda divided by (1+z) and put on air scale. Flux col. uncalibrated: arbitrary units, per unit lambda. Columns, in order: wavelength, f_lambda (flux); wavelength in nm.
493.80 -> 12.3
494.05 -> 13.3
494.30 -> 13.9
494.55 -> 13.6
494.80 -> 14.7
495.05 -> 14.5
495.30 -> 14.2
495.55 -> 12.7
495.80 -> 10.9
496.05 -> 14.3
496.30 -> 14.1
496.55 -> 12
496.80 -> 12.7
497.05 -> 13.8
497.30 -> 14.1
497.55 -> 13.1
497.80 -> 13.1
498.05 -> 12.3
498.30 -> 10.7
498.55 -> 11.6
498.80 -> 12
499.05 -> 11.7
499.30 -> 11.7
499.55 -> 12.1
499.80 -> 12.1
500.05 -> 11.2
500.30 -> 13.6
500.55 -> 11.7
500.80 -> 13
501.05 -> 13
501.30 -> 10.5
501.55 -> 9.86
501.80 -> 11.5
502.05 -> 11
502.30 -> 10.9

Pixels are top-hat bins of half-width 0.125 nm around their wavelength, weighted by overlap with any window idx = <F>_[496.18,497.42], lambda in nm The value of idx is 13.3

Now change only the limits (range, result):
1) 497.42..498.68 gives 12.2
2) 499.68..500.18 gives 11.7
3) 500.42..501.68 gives 11.6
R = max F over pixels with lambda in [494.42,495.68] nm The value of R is 14.7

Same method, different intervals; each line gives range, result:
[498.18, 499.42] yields 12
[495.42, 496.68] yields 14.3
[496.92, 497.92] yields 14.1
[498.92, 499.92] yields 12.1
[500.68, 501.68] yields 13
